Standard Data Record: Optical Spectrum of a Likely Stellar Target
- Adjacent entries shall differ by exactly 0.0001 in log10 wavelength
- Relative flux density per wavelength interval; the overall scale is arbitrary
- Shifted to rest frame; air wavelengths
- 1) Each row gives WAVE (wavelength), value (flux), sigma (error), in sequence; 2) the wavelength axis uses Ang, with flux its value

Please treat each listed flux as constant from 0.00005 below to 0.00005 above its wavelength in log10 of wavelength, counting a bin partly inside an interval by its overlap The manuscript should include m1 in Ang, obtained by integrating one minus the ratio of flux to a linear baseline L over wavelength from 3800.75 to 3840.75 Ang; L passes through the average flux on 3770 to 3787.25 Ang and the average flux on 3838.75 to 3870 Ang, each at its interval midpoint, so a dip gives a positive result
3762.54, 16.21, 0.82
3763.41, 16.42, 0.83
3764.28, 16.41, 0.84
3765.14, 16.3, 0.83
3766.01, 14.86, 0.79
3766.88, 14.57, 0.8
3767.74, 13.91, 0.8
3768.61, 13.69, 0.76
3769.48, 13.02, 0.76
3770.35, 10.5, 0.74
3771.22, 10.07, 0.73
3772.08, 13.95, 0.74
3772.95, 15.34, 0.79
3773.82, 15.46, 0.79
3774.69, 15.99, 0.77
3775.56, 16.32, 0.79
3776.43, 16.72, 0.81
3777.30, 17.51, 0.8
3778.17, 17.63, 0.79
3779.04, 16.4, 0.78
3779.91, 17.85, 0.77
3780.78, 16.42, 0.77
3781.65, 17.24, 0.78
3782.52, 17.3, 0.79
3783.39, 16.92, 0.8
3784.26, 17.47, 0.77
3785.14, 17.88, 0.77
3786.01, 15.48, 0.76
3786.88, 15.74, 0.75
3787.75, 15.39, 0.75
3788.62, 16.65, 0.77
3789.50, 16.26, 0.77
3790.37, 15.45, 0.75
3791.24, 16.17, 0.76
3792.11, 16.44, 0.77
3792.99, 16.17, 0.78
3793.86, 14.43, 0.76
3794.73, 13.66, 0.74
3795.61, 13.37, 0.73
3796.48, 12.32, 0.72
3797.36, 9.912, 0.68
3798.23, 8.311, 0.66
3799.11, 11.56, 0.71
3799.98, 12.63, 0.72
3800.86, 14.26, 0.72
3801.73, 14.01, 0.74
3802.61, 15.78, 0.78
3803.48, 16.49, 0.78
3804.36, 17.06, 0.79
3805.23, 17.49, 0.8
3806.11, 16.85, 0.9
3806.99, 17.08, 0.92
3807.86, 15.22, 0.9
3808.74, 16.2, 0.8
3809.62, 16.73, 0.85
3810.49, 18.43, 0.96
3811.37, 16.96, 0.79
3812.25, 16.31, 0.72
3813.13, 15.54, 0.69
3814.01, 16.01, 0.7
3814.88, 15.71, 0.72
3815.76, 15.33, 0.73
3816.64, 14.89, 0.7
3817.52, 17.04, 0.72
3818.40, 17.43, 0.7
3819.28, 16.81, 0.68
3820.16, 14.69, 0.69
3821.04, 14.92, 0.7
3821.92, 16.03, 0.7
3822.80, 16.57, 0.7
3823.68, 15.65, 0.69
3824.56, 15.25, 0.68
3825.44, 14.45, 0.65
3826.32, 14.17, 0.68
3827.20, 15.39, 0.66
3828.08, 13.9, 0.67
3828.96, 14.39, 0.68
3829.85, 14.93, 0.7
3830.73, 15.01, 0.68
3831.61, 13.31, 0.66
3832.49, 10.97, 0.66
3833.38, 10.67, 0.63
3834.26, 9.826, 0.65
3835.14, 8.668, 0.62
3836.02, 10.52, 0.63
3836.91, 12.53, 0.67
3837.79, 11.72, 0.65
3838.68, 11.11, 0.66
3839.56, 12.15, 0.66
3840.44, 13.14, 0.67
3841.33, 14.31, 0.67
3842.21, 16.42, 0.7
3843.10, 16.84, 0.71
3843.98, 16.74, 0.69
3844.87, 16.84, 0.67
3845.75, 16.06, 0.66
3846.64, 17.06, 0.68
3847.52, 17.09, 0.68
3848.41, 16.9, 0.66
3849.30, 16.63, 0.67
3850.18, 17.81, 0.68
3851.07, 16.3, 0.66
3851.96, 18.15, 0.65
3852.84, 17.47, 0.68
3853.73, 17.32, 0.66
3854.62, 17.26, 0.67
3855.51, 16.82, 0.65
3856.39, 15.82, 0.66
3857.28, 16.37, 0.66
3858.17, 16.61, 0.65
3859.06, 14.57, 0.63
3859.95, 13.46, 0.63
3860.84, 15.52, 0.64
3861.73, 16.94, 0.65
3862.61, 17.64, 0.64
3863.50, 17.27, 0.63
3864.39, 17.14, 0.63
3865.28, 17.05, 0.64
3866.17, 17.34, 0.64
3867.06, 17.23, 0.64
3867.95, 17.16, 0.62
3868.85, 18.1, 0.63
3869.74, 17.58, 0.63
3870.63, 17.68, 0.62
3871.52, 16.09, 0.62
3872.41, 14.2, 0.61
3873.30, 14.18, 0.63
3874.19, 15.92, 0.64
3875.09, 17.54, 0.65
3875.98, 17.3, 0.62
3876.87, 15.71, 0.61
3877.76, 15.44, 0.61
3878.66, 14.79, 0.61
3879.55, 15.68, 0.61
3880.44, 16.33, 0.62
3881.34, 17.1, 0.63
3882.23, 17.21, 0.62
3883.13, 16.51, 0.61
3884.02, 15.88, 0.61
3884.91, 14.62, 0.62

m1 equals 3.6 Ang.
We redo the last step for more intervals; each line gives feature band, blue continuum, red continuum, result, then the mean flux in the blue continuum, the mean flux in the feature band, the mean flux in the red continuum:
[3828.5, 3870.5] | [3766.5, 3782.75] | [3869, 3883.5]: 1.7 Ang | 15.2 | 15.4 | 16.2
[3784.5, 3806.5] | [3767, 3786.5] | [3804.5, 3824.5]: 1.5 Ang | 15.6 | 14.8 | 16.3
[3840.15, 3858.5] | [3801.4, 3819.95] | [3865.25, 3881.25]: -0.2 Ang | 16.3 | 16.6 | 16.4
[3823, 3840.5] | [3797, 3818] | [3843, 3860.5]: 3.3 Ang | 15.3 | 12.9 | 16.6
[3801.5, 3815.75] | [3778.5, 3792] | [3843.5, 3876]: 0.2 Ang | 16.6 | 16.4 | 16.7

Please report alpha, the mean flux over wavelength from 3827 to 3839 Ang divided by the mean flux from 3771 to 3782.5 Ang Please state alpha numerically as 0.76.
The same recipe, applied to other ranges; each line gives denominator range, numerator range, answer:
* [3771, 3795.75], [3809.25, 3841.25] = 0.90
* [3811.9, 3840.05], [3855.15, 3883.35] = 1.16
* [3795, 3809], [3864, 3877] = 1.17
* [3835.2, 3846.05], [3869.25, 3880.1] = 1.16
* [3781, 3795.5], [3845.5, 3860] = 1.03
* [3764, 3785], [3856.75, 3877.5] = 1.06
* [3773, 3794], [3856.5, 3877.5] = 1.00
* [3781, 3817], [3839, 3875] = 1.06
